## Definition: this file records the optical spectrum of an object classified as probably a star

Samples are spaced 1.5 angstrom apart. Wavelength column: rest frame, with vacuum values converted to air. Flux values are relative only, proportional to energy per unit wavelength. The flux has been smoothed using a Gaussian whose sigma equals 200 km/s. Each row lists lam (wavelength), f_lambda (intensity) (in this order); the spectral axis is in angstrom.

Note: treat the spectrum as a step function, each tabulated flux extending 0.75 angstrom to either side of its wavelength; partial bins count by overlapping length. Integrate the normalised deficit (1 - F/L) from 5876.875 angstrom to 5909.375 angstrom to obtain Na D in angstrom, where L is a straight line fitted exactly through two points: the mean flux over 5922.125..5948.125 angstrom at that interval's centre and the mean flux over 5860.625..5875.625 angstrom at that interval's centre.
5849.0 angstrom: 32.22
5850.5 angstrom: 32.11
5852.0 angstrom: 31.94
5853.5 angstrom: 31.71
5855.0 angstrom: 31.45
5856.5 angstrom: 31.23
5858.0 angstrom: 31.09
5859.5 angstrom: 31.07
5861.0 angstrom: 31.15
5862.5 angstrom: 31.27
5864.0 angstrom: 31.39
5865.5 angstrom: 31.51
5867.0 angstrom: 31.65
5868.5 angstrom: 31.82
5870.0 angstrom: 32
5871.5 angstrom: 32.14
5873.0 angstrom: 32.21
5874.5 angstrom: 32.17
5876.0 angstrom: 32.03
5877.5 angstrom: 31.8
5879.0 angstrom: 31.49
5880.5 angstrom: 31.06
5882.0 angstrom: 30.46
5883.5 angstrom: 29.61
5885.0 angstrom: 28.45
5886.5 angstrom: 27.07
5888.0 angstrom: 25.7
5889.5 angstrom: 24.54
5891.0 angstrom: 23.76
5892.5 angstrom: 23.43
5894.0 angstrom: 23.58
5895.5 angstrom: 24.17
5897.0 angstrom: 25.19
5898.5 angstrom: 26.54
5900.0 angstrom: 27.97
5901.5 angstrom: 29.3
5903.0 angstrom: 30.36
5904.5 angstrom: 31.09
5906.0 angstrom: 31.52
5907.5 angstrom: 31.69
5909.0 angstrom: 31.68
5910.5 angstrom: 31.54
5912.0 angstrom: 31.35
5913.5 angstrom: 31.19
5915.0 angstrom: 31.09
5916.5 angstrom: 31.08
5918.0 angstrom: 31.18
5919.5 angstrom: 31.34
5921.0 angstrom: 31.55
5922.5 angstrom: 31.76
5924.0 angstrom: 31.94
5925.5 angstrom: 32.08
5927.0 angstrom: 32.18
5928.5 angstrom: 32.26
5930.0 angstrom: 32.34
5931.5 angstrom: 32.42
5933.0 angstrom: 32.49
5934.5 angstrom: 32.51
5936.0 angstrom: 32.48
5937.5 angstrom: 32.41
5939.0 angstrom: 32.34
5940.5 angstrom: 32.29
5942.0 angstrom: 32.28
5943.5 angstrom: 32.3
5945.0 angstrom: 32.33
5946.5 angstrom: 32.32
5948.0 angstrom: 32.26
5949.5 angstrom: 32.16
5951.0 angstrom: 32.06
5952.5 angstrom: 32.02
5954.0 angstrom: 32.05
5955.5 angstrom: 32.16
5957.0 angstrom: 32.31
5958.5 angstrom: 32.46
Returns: 3.87 angstrom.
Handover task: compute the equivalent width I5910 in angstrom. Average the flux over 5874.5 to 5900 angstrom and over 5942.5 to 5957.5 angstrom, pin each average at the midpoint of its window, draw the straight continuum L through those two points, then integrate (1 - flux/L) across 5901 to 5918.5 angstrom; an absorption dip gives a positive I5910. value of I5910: -1.12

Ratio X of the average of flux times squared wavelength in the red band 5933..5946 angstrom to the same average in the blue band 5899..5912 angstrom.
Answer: 1.07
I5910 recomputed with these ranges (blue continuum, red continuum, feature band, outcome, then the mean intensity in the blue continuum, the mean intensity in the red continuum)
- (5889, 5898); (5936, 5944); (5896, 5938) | -4.2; 24.2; 32.3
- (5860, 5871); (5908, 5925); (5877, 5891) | 1.3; 31.5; 31.4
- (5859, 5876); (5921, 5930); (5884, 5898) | 2.9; 31.7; 32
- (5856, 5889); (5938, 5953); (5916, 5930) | 0.0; 30.8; 32.2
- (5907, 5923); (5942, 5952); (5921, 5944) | -0.3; 31.4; 32.2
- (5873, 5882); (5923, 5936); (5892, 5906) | 2.1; 31.6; 32.3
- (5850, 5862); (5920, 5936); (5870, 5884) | 0.1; 31.5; 32.2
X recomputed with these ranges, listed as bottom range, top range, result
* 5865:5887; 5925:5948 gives 1.06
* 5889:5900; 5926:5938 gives 1.33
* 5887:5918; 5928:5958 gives 1.15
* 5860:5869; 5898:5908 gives 0.96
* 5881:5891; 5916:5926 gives 1.16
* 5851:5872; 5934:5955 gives 1.05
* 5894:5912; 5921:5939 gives 1.12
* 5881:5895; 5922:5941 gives 1.24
